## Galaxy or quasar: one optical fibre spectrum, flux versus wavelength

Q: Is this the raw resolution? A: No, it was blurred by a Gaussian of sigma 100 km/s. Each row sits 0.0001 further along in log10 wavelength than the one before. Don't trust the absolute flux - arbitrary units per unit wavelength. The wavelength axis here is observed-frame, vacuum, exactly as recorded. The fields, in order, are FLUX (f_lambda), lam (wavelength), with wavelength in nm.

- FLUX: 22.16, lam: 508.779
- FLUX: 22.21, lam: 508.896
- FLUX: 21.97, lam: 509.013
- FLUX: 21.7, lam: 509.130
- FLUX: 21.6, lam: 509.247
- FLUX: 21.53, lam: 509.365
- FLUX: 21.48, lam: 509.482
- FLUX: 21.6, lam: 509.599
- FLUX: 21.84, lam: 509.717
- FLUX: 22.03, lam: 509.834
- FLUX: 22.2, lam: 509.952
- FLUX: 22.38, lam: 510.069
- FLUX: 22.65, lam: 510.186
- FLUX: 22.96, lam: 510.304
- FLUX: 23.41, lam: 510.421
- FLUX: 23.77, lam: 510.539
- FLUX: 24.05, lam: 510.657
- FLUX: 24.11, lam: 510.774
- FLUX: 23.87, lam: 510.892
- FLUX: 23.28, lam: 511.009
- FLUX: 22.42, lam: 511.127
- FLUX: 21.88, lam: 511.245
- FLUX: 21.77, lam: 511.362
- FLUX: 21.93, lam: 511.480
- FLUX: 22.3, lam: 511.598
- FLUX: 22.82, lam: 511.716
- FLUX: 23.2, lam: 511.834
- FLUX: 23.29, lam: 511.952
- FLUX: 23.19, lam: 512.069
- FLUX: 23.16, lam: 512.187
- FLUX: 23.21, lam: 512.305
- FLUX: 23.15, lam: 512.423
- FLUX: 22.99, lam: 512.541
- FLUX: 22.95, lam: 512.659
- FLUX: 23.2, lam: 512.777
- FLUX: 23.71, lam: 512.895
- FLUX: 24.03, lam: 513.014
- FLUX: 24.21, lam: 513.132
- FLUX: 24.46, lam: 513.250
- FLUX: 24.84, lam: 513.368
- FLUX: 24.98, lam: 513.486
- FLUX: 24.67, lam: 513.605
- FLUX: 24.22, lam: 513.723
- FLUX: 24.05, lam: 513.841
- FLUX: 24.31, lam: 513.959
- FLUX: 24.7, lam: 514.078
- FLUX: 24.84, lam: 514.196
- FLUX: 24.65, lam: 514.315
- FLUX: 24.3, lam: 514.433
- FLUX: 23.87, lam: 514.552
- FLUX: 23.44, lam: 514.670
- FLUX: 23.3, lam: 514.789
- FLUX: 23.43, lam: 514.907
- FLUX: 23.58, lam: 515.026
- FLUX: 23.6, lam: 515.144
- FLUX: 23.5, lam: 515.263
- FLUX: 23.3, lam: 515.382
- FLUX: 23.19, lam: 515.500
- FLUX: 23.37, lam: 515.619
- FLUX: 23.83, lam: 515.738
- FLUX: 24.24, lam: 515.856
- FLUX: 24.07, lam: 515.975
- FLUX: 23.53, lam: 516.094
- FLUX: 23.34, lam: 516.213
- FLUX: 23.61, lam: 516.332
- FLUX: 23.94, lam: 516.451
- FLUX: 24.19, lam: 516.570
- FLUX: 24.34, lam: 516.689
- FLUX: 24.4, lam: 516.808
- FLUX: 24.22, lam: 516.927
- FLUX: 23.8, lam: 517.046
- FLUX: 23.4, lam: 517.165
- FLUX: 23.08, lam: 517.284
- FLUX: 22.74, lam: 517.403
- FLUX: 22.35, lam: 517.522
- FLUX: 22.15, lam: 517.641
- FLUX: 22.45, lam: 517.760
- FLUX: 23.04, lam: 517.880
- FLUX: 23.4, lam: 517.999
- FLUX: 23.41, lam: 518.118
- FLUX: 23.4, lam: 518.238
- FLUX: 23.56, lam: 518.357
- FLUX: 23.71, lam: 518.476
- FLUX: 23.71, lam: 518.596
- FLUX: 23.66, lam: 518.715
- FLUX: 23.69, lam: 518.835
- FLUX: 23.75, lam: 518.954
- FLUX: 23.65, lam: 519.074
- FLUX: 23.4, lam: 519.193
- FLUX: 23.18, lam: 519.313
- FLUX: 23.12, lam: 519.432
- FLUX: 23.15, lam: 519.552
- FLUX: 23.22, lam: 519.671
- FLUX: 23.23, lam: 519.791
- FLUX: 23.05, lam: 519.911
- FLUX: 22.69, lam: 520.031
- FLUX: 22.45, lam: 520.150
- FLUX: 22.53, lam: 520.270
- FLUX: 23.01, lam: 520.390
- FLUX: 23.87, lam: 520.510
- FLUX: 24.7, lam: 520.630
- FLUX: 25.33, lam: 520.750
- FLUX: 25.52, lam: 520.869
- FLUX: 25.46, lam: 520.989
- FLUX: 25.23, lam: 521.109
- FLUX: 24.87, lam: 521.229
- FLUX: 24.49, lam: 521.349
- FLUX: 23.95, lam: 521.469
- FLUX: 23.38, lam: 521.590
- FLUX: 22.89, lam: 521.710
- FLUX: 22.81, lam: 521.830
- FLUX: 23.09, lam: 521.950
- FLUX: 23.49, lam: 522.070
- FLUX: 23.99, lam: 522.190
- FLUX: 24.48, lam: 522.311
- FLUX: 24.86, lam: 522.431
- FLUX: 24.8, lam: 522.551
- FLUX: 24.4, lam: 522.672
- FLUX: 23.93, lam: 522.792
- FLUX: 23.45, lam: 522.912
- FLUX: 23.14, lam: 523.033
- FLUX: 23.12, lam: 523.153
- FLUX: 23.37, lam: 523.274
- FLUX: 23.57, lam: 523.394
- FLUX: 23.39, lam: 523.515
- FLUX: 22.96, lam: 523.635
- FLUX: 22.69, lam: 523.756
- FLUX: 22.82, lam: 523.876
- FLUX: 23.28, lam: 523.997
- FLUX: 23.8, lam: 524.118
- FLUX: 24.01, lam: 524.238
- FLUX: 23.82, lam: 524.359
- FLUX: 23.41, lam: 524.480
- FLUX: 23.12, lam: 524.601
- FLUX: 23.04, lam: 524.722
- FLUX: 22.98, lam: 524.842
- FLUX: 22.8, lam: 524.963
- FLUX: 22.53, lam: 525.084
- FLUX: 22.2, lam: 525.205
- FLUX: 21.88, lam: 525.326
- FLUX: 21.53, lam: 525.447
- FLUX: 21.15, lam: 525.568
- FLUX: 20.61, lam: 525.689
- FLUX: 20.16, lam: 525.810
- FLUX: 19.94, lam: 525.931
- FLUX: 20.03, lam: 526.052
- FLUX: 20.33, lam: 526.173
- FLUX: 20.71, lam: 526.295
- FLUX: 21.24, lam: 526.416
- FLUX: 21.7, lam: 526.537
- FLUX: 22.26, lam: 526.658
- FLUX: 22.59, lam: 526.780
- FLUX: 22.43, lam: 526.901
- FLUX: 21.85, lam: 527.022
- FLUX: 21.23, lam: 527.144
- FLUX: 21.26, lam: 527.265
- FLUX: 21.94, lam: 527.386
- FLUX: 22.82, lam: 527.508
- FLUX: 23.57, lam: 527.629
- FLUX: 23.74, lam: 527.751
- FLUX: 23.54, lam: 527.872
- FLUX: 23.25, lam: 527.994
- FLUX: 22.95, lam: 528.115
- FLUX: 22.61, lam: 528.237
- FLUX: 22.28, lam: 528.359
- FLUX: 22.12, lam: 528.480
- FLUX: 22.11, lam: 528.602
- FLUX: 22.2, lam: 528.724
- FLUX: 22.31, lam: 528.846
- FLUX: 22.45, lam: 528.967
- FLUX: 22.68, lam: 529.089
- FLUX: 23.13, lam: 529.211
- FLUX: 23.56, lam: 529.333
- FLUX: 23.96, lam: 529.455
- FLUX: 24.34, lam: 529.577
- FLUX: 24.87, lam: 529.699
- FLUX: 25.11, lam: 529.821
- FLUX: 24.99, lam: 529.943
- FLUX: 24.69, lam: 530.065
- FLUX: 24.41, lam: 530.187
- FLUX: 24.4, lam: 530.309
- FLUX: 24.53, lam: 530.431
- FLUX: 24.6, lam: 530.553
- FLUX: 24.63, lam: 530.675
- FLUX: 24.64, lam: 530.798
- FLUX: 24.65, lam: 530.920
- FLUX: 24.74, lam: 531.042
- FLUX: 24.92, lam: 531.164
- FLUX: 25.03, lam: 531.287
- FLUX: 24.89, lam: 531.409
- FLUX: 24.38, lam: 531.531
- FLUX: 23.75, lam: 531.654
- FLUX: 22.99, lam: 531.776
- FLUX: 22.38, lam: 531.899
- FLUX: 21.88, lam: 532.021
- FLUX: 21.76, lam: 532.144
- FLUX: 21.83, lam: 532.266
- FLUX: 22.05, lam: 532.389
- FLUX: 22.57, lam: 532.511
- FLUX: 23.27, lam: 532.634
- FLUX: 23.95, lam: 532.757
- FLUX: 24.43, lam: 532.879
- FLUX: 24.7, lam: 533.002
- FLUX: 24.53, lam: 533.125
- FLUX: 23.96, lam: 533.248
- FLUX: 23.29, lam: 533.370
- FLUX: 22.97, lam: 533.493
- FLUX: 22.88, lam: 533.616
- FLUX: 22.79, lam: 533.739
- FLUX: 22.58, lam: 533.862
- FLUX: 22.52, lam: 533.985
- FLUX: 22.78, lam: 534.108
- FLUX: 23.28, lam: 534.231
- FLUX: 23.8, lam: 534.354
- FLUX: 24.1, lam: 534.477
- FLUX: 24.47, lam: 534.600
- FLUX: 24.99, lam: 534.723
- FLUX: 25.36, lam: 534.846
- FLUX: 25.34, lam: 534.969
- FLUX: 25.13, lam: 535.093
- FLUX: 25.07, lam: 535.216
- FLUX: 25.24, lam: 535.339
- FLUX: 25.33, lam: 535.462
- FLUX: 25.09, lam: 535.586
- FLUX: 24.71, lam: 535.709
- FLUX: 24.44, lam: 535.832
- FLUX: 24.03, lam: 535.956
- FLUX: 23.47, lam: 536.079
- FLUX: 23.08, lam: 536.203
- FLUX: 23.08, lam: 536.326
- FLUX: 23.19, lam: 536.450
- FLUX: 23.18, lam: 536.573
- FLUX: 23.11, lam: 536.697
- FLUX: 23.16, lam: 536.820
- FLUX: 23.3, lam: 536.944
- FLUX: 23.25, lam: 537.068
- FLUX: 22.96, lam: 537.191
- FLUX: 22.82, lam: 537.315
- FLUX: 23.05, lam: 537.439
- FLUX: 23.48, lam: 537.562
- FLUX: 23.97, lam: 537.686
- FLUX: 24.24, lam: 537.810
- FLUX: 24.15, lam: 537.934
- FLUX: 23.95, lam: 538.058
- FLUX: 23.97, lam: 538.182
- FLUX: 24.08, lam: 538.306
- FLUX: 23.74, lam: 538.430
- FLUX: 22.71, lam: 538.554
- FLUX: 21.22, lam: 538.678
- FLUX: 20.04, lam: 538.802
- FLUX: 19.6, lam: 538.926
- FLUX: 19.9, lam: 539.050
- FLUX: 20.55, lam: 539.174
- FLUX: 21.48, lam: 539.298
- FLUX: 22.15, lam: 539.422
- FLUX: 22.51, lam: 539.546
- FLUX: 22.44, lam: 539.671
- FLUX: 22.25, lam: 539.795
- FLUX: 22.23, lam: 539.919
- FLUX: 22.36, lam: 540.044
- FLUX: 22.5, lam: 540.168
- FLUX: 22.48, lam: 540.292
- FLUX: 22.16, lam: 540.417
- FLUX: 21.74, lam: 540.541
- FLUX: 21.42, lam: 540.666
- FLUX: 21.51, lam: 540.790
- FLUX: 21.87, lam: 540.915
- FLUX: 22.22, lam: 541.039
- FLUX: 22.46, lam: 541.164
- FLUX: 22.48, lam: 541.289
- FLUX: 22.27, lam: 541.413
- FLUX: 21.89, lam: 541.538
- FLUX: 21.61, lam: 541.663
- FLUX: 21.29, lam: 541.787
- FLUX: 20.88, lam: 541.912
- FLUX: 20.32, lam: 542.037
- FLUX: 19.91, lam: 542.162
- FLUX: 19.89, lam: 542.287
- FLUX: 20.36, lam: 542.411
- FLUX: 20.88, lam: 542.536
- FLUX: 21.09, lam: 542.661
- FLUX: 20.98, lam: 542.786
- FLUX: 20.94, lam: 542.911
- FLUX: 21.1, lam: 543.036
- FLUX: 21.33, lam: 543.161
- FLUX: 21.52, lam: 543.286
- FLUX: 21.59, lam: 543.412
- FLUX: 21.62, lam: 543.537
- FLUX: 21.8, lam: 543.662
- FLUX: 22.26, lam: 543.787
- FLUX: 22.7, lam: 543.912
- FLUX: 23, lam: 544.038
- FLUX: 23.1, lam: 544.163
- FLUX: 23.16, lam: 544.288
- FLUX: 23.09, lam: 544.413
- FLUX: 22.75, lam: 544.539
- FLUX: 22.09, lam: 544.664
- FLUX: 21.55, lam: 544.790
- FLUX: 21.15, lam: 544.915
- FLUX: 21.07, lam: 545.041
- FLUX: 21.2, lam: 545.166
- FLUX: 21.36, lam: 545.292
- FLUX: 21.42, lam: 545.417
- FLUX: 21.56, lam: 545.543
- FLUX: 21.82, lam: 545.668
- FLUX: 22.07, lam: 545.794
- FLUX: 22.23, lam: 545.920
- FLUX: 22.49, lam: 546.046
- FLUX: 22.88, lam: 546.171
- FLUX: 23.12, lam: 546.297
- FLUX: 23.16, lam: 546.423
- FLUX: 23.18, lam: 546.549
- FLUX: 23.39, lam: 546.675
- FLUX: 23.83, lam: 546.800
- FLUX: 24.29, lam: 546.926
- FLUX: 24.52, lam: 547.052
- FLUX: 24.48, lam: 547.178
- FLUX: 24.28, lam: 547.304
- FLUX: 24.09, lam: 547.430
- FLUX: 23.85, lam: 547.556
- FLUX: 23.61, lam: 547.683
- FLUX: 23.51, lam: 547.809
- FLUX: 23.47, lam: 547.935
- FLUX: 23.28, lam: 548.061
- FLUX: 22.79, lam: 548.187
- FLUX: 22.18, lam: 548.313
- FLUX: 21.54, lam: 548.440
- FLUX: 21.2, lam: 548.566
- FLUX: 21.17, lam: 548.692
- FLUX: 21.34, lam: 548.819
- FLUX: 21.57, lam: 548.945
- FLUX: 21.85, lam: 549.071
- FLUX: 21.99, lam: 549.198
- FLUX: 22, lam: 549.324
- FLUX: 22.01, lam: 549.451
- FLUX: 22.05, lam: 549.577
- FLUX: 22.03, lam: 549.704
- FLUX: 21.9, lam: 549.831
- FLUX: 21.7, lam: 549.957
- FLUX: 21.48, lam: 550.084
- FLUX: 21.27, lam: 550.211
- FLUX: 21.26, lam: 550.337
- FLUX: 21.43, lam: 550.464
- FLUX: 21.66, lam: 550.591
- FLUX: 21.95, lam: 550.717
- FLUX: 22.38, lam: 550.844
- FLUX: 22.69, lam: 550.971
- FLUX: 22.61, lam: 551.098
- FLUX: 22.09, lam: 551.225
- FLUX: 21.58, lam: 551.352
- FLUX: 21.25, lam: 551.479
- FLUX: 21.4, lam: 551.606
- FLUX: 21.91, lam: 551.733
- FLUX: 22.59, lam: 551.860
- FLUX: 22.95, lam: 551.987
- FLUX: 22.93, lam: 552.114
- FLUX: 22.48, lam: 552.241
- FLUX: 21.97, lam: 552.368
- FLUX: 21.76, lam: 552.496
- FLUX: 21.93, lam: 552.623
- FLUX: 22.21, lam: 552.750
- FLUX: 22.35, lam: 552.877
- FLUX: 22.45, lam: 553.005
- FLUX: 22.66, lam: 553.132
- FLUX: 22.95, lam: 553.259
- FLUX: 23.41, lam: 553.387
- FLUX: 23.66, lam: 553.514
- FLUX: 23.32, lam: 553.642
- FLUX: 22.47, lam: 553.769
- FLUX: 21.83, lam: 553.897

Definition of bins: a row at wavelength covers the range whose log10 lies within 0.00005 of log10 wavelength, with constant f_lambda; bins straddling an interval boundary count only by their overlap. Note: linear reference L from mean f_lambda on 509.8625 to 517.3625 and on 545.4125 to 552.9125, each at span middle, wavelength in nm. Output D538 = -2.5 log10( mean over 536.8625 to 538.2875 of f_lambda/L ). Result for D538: -0.04 mag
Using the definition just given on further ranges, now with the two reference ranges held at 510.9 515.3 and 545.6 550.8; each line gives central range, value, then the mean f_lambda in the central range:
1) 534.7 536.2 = -0.08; 24.8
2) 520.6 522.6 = -0.05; 24.3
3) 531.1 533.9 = -0.02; 23.4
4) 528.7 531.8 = -0.05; 24.1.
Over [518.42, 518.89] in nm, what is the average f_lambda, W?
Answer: 23.7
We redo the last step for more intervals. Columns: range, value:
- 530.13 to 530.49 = 24.5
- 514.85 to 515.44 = 23.5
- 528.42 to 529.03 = 22.2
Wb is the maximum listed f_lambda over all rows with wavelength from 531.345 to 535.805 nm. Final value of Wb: 25.36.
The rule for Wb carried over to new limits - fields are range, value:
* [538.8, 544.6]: 23.16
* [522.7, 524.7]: 24.01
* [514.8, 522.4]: 25.52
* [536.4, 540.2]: 24.24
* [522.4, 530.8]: 25.11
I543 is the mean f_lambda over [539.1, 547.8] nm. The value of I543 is 22.1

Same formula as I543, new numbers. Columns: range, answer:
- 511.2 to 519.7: 23.5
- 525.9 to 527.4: 21.4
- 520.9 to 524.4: 23.8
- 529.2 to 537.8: 23.9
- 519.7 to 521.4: 24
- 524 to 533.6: 23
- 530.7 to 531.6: 24.7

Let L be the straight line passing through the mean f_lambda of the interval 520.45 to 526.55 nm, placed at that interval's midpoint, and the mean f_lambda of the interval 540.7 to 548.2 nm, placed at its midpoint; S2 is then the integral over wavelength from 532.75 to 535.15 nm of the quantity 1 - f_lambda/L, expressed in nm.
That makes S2 -0.13 nm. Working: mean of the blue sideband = 23.1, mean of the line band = 23.9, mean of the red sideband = 22.2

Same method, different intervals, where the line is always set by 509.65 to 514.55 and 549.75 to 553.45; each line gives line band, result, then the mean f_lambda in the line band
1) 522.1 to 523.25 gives -0.05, 24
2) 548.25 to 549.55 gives 0.03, 21.7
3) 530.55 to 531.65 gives -0.09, 24.7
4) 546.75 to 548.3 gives -0.11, 23.8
